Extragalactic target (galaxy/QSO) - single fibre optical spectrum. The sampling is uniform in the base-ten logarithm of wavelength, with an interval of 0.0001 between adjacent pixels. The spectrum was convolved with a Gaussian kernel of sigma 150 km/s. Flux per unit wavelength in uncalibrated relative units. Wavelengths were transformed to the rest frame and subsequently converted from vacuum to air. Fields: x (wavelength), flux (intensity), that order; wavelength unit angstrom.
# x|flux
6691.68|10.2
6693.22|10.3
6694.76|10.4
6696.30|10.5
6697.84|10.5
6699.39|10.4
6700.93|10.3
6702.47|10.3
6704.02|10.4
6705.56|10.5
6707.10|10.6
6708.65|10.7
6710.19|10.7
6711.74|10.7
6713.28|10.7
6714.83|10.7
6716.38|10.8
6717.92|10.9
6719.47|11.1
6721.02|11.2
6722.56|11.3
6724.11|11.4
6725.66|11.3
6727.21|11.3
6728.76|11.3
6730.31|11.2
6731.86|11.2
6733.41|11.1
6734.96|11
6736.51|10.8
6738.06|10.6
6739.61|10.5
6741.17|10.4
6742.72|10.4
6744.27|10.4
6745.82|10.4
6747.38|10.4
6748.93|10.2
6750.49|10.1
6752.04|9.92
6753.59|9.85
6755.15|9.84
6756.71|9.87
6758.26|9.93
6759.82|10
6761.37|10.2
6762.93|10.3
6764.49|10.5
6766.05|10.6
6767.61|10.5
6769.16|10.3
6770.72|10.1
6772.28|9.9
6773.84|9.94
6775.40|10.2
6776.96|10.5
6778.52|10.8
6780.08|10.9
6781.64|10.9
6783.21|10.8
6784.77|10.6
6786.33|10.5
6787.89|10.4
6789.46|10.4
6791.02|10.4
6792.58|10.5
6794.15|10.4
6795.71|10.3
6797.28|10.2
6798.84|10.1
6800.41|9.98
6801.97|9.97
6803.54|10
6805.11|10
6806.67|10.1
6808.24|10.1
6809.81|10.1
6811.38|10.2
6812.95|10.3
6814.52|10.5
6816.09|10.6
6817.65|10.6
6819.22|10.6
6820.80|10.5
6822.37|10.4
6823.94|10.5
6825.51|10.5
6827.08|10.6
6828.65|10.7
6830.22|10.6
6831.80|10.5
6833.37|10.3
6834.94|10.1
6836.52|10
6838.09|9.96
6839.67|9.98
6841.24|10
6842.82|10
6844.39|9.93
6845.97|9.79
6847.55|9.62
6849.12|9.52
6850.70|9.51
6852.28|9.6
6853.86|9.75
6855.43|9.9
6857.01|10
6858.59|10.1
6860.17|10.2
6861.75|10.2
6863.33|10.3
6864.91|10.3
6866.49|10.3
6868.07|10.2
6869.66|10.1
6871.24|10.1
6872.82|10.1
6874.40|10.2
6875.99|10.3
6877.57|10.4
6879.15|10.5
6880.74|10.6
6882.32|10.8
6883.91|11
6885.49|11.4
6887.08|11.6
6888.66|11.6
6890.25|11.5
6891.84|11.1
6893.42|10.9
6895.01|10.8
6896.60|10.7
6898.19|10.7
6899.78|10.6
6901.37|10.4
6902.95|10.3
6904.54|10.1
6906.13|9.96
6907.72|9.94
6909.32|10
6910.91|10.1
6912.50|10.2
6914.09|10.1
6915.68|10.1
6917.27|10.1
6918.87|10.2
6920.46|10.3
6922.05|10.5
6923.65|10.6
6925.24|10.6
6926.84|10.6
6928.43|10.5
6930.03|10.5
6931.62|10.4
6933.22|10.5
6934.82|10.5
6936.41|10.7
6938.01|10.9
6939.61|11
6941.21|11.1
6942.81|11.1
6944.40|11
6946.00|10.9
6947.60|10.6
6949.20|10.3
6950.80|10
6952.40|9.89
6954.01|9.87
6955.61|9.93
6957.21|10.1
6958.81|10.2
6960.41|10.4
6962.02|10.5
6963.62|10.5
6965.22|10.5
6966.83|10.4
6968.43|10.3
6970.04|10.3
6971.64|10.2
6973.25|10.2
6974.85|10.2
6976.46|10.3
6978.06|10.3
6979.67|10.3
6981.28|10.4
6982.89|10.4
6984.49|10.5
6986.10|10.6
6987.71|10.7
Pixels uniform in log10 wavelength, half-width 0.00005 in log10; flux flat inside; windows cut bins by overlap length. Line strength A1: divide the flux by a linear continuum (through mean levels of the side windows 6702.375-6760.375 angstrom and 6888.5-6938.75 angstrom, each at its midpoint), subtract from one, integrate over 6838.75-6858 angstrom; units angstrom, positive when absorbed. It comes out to 1.3 angstrom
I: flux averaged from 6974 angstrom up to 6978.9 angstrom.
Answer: 10.3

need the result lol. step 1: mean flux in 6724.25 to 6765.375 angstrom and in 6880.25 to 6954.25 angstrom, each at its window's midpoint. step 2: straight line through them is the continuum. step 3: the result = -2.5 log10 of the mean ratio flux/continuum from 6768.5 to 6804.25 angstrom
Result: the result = 0.02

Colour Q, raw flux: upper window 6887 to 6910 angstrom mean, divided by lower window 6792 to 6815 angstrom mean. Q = 1.05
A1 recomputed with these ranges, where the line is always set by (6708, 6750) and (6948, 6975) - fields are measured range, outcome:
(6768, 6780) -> 0.5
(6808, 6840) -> 0.6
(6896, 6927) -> 0.2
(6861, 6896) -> -0.7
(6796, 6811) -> 0.8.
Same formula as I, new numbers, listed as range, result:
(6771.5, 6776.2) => 10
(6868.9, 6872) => 10.1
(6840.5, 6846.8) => 9.92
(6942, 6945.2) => 11.1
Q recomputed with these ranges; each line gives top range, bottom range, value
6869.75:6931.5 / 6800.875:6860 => 1.04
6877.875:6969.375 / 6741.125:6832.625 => 1.02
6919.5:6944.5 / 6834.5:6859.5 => 1.08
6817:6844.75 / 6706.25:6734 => 0.94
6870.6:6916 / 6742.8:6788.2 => 1.02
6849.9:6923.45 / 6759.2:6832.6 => 1.00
